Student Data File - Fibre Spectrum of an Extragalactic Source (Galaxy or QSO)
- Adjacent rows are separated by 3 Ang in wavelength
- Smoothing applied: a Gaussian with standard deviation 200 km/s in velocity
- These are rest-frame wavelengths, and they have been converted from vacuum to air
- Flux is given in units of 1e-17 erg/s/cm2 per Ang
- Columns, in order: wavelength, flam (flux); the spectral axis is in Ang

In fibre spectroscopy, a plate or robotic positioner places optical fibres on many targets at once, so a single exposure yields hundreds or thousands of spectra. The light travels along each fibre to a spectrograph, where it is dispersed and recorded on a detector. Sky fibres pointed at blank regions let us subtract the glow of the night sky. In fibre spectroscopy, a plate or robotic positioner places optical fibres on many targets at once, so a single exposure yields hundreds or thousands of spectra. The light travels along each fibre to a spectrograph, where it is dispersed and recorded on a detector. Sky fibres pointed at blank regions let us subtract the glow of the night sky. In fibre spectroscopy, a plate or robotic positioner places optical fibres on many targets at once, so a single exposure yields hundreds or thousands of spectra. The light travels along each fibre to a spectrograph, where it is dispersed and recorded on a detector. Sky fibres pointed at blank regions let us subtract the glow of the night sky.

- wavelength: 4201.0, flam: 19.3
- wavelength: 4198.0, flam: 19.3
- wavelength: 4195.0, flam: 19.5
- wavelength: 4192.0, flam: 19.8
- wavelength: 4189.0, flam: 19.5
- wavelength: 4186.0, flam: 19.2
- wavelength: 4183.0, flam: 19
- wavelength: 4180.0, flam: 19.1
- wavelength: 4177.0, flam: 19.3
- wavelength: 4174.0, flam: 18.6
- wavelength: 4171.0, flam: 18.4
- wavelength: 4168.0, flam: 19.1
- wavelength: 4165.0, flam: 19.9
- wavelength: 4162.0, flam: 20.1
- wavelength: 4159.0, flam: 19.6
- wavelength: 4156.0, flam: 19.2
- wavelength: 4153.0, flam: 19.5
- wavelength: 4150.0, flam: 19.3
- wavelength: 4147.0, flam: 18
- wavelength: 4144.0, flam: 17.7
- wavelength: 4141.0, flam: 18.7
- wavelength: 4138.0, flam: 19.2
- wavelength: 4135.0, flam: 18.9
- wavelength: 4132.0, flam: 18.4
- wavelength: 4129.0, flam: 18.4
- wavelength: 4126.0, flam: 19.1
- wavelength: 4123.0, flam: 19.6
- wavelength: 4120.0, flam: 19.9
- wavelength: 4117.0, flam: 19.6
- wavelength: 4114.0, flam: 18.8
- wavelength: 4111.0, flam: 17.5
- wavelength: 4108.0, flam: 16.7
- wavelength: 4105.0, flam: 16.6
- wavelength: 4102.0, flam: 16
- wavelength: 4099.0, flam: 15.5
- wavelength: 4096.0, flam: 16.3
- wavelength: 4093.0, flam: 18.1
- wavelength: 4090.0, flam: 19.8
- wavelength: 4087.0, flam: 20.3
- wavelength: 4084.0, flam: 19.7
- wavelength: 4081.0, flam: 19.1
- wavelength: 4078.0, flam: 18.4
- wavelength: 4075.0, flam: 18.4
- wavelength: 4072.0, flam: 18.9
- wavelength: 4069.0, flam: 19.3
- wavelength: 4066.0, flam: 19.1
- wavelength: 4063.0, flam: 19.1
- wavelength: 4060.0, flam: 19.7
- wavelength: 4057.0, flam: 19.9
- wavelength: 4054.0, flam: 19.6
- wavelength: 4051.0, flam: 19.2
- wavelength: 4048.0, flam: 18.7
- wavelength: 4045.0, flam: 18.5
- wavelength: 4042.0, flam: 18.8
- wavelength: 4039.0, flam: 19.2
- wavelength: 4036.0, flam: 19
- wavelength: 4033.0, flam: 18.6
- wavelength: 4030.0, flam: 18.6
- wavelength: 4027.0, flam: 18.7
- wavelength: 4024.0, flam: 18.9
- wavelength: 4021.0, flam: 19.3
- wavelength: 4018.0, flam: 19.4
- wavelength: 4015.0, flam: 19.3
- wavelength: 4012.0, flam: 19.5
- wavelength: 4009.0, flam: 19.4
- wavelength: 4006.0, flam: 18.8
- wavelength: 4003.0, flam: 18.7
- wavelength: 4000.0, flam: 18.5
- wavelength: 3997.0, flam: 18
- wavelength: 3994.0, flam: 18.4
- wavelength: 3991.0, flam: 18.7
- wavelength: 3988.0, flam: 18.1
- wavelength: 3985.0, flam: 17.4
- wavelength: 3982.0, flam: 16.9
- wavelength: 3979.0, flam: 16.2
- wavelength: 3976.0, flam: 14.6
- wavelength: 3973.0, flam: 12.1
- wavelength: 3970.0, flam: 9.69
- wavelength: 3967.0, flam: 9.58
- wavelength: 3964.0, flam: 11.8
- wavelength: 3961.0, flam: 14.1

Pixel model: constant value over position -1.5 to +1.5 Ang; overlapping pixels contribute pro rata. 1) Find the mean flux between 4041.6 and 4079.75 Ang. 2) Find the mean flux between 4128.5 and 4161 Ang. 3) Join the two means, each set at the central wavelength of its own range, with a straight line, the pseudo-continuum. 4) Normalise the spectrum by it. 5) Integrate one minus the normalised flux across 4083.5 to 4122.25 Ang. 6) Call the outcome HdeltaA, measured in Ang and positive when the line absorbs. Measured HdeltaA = 1.8 Ang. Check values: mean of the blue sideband 19.1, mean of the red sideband 18.8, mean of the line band 18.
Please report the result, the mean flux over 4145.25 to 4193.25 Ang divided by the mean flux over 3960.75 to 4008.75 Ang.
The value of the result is 1.21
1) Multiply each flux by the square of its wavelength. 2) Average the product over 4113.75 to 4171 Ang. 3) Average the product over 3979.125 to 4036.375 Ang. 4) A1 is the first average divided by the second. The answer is 1.10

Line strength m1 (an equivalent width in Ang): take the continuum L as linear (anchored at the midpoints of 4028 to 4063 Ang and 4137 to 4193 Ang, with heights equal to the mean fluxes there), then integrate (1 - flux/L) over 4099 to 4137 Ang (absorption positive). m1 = 1.8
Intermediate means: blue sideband 19.1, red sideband 19.1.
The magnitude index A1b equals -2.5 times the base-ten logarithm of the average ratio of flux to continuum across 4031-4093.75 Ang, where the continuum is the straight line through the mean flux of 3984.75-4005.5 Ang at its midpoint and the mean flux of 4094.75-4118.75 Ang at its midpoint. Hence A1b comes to -0.089 mag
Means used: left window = 18.3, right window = 17.2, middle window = 19.1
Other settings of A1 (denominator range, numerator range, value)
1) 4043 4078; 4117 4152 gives 1.03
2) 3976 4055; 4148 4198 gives 1.12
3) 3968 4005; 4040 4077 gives 1.21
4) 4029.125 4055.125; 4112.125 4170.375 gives 1.06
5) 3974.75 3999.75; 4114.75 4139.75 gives 1.18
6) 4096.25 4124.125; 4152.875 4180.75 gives 1.12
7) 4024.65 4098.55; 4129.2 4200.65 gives 1.06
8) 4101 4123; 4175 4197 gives 1.11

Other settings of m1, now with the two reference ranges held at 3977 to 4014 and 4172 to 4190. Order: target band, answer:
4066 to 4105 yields 0.7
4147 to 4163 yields -0.4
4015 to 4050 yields -1.0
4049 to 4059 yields -0.6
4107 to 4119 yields 0.3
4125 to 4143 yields 0.1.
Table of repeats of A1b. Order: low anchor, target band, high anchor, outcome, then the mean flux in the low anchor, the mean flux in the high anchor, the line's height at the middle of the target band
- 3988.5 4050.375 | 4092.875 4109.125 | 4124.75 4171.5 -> 0.156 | 18.8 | 19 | 18.9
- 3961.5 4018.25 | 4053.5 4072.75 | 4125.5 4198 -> -0.106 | 16.5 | 19.1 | 17.6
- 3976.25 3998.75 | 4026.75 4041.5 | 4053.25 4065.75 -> -0.001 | 17.5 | 19.5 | 18.8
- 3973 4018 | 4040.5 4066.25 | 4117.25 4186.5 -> -0.050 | 17.9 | 19.1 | 18.3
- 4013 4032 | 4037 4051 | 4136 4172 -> 0.011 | 19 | 19.1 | 19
